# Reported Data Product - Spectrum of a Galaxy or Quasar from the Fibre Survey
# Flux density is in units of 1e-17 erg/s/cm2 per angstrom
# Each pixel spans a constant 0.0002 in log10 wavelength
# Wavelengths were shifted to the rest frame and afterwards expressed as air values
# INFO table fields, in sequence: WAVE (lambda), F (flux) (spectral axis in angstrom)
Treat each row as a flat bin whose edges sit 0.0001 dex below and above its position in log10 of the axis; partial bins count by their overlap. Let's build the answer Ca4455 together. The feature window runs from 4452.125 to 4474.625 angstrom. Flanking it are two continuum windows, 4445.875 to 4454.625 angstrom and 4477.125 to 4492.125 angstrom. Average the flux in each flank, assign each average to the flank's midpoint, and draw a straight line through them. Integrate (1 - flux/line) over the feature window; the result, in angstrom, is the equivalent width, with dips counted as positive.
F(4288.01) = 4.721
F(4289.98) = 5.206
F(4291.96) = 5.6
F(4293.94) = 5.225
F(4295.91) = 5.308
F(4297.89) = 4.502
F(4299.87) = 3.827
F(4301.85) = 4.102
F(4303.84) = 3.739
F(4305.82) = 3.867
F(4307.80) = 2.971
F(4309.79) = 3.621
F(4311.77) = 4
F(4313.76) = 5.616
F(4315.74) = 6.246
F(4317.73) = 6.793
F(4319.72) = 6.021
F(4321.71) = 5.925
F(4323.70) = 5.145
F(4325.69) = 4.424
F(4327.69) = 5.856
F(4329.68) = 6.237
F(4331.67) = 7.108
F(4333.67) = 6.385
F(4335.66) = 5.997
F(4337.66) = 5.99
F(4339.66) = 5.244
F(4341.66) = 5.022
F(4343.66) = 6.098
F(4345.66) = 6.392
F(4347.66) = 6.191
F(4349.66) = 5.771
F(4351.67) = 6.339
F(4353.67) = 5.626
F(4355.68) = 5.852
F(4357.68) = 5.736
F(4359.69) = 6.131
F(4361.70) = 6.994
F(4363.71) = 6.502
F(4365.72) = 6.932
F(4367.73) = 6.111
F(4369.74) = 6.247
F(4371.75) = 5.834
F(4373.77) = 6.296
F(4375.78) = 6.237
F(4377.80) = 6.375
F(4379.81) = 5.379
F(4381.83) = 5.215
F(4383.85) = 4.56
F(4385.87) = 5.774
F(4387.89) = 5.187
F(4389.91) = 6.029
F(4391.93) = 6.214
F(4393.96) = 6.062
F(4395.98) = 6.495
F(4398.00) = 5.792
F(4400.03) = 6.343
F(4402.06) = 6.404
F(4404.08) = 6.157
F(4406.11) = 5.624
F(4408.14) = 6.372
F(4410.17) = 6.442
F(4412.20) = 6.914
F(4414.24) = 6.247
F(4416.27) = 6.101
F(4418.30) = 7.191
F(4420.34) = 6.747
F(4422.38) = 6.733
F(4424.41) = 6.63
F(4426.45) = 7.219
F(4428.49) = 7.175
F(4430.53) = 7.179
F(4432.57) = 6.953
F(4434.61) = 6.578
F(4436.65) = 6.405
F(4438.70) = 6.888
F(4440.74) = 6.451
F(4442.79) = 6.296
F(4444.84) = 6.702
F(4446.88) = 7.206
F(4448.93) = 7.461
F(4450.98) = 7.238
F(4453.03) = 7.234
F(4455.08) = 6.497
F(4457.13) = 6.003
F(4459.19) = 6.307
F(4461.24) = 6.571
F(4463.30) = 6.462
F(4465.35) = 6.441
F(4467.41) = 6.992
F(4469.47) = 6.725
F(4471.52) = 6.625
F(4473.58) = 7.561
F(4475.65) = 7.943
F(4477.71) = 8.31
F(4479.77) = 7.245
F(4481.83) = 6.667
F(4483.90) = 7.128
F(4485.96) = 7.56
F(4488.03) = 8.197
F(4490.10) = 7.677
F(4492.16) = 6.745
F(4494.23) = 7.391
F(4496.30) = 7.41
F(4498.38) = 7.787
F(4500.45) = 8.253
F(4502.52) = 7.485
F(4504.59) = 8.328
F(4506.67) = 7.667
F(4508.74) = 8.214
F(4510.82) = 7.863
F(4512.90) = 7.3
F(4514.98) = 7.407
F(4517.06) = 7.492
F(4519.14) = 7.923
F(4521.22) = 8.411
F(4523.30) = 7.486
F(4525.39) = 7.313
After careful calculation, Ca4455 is 2.0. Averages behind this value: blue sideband 7.23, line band 6.67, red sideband 7.47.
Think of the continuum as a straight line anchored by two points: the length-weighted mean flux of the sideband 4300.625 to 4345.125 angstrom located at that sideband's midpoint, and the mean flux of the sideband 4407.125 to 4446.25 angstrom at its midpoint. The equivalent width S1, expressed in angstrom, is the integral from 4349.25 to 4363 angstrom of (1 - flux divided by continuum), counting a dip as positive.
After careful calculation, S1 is -0.8 angstrom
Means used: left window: 5.3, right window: 6.7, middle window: 6.08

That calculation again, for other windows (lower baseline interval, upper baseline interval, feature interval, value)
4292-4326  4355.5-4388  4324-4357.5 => -3.0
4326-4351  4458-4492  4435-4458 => 0.4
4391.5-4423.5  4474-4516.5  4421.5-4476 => 1.0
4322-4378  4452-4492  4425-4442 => -0.3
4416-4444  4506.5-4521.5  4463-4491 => 0.2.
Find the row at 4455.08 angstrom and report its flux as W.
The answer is 6.497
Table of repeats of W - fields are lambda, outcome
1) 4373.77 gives 6.296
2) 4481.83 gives 6.667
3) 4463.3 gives 6.462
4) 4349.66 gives 5.771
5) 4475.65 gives 7.943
